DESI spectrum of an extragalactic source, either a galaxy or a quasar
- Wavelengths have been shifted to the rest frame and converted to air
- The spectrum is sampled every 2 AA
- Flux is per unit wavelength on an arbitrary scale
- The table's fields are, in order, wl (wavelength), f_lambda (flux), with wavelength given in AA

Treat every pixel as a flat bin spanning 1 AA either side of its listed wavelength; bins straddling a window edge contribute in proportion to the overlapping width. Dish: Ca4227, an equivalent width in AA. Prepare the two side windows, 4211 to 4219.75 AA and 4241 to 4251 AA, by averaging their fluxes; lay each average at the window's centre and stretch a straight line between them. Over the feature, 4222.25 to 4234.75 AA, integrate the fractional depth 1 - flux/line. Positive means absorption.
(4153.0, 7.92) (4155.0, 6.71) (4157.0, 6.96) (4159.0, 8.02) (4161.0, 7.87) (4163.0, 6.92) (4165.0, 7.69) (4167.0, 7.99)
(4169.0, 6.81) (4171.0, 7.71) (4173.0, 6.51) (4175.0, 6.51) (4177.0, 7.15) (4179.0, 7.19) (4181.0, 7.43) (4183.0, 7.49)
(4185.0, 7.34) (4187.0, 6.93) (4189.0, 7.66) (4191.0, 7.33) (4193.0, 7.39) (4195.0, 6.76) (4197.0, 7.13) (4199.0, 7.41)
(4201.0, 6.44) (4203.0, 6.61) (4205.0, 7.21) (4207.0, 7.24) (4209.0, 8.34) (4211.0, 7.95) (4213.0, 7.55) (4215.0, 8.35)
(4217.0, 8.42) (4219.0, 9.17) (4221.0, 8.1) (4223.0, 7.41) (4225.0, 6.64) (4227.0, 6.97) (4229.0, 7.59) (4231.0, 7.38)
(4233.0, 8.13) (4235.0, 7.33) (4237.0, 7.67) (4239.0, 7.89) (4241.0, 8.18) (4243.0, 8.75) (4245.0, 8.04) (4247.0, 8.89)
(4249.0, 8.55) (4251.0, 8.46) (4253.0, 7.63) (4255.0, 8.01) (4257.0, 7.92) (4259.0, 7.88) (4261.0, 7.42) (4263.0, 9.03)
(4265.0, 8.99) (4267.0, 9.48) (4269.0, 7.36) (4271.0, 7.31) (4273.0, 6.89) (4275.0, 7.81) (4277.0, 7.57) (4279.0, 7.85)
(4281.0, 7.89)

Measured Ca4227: 1.55 AA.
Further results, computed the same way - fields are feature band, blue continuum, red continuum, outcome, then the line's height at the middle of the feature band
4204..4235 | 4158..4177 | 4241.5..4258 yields 0.69 AA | 7.93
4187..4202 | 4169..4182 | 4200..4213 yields 0.15 AA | 7.22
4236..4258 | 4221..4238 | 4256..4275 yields -1.33 AA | 7.72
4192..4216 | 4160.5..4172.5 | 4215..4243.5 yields 0.98 AA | 7.68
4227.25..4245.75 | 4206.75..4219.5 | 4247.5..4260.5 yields 0.61 AA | 8.11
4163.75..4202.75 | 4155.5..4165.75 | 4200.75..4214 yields 1.20 AA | 7.42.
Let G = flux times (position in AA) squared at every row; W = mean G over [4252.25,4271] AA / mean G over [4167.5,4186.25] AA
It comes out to 1.19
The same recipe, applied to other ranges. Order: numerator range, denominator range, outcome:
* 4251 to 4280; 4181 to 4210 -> 1.14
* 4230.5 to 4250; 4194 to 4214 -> 1.13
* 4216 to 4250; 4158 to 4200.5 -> 1.12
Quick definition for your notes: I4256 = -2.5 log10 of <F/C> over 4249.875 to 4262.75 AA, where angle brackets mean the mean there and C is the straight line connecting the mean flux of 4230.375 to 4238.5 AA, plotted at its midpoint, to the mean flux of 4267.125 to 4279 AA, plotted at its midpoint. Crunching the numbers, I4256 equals -0.05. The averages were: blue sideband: 7.66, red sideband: 7.58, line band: 7.96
